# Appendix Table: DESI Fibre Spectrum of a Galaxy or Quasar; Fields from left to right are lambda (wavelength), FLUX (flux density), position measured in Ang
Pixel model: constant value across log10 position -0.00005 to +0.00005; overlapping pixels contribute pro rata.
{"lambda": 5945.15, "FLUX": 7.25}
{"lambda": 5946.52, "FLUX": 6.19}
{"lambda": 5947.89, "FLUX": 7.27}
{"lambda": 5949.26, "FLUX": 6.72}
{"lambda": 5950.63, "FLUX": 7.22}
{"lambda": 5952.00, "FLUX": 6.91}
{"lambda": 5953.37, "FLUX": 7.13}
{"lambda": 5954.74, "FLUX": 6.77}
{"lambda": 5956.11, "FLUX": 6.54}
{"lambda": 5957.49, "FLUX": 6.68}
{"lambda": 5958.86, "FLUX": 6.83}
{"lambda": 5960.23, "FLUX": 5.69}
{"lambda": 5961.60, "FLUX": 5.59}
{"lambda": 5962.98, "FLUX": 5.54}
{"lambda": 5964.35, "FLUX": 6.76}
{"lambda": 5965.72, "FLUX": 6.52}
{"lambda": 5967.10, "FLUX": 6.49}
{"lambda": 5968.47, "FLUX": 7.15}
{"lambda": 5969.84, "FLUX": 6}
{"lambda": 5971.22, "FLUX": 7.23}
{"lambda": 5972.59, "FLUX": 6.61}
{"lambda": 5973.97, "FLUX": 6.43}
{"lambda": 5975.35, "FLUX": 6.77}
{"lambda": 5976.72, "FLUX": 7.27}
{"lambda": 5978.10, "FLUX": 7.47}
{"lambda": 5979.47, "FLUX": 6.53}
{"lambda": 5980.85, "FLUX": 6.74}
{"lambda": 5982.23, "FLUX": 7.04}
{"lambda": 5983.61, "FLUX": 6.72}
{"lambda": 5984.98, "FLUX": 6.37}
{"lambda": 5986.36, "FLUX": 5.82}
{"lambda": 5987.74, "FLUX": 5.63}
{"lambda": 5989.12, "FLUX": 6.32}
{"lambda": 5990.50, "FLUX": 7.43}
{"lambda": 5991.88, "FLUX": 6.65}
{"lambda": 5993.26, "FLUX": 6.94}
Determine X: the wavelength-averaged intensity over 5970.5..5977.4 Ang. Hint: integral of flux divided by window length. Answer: 6.86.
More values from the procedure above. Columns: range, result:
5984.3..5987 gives 6.1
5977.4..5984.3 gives 6.9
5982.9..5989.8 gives 6.18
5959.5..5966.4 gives 6.03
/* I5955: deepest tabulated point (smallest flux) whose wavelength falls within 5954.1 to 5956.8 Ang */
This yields 6.54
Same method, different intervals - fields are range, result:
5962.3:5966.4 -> 5.54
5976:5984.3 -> 6.53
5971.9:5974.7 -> 6.43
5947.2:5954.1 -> 6.72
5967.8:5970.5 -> 6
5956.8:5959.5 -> 6.68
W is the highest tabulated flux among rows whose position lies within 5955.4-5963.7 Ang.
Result 6.83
